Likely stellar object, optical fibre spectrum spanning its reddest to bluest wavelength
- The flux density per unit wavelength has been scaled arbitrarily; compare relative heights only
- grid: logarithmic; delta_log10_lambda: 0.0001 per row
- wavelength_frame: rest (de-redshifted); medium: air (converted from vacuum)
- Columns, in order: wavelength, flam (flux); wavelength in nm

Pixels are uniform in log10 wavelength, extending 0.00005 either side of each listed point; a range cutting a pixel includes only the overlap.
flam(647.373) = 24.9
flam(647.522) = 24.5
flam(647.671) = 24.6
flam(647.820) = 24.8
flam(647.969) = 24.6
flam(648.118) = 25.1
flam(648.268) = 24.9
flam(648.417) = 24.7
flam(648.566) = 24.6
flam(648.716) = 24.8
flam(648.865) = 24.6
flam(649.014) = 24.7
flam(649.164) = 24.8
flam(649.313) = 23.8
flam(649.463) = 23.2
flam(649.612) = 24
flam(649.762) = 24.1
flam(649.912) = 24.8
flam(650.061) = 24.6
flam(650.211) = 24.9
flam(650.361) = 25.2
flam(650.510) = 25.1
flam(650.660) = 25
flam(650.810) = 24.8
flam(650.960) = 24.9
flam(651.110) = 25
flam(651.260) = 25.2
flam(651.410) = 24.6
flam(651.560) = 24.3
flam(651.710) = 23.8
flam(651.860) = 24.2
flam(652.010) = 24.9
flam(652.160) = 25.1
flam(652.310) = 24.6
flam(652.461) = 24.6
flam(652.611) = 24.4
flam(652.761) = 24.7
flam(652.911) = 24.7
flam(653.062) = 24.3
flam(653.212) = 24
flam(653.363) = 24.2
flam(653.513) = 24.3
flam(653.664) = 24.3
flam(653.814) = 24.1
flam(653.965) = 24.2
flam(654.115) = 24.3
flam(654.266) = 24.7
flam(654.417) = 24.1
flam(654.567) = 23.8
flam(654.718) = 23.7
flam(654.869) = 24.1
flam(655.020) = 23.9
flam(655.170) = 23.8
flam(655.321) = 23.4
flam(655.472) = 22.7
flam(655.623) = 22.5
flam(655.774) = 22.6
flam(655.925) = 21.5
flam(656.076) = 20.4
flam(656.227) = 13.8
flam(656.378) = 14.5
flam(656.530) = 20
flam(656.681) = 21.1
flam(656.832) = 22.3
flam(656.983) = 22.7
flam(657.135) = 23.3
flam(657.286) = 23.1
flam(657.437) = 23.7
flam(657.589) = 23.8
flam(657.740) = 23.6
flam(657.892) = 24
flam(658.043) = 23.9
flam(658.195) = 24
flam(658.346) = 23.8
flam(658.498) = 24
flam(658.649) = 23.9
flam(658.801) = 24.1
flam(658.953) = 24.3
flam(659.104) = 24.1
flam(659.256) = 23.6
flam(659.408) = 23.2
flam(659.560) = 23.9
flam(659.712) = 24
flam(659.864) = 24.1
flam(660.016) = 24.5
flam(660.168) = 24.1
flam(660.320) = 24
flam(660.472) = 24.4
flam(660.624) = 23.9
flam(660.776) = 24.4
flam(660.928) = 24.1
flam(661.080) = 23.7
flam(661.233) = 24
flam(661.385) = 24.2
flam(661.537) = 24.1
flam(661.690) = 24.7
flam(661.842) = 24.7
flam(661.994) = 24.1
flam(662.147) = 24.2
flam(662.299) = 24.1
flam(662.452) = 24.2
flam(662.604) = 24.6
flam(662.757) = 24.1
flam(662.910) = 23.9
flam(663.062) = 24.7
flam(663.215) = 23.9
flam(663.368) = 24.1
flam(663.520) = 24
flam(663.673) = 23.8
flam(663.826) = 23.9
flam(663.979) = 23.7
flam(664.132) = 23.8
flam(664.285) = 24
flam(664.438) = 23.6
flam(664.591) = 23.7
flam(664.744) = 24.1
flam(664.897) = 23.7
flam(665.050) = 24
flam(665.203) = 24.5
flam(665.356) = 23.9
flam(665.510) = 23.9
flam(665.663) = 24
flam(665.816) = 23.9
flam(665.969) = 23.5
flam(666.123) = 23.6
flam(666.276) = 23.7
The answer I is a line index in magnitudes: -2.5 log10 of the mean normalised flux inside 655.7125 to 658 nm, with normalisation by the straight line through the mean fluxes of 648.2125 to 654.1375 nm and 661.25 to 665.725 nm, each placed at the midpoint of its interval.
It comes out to 0.139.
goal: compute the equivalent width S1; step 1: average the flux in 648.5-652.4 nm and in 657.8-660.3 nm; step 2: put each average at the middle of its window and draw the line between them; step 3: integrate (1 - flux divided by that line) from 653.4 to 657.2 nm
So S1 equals 0.29 nm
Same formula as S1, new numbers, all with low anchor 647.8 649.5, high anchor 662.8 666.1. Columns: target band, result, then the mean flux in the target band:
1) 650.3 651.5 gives -0.024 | 25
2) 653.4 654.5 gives 0.003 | 24.3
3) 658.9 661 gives 0.006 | 24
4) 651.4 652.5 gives -0.003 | 24.5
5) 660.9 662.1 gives -0.008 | 24.2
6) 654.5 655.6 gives 0.033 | 23.6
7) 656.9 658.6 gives 0.040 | 23.6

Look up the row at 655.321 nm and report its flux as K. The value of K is 23.4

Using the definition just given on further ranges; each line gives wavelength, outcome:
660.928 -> 24.1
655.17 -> 23.8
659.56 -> 23.9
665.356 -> 23.9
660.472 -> 24.4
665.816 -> 23.9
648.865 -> 24.6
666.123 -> 23.6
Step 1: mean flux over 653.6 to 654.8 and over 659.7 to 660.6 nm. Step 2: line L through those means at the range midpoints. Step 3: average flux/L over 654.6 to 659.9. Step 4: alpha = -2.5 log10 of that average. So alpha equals 0.07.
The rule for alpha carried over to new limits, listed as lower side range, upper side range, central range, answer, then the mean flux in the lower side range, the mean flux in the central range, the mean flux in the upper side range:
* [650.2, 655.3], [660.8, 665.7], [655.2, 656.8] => 0.19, 24.4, 20.4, 24.1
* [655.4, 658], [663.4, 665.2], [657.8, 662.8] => -0.07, 21.5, 24.1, 23.9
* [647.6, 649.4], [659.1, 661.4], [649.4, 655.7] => 0.01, 24.7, 24.3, 24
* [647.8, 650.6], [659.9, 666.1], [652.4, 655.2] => 0.01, 24.6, 24.2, 24.1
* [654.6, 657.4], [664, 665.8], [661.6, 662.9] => -0.05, 21.7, 24.3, 23.9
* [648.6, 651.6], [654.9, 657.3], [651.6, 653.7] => -0.05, 24.6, 24.4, 21.4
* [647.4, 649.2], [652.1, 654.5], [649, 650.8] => 0.00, 24.7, 24.5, 24.4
